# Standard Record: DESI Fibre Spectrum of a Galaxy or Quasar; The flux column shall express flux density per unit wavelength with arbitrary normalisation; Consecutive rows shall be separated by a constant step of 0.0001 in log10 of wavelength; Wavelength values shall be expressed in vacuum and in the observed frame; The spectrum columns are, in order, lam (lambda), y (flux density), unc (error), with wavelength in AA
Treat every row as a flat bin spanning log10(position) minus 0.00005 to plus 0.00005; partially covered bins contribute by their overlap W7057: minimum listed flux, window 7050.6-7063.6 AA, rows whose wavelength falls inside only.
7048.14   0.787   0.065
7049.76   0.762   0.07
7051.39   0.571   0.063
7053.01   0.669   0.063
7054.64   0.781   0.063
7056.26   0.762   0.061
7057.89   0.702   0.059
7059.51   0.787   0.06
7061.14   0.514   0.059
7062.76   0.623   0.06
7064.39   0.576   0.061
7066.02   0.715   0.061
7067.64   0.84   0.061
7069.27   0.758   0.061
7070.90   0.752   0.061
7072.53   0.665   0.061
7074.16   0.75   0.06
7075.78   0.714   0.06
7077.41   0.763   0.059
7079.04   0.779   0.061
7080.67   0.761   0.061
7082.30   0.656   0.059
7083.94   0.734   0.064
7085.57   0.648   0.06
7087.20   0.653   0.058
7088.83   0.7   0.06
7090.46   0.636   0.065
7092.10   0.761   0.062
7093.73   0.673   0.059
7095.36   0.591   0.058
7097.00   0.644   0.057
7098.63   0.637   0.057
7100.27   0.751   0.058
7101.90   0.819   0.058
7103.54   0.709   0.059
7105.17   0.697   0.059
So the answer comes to 0.514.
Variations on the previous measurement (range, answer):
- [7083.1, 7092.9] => 0.636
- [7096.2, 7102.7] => 0.637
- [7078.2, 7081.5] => 0.761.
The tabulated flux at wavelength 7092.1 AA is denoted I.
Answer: 0.761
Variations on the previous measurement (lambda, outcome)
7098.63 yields 0.637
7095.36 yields 0.591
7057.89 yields 0.702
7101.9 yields 0.819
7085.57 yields 0.648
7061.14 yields 0.514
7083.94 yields 0.734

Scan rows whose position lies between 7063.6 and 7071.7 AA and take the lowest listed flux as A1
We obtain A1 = 0.576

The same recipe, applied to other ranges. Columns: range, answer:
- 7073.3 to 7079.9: 0.714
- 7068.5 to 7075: 0.665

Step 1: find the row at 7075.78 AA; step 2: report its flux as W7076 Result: 0.714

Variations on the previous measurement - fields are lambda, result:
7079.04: 0.779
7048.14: 0.787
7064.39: 0.576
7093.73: 0.673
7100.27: 0.751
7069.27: 0.758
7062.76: 0.623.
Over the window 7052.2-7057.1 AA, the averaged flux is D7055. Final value 0.736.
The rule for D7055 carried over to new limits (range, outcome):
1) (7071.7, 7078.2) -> 0.724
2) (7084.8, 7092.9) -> 0.68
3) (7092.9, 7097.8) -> 0.636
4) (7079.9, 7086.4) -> 0.699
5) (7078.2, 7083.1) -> 0.732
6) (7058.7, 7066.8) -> 0.642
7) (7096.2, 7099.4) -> 0.641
